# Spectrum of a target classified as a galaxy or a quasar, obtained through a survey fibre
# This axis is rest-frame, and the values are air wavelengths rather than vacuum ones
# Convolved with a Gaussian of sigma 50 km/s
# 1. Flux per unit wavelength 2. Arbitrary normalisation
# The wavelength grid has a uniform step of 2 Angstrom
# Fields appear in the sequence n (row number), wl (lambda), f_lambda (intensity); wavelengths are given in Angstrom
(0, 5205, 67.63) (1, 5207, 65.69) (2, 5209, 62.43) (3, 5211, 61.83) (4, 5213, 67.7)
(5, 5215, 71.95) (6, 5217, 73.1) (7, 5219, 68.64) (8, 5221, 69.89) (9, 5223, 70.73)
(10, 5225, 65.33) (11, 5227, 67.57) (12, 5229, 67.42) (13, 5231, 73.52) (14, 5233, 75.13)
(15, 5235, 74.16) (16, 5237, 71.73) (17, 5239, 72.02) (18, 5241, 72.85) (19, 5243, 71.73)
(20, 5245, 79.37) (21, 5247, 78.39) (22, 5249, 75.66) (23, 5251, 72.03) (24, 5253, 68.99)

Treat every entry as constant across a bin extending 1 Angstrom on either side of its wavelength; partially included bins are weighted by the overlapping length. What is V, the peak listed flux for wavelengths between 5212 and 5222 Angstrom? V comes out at 73.1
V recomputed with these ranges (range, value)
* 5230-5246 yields 79.37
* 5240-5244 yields 72.85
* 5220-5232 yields 73.52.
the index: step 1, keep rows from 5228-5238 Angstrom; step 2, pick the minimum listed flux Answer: 67.42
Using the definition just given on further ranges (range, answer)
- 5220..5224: 69.89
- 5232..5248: 71.73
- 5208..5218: 61.83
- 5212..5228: 65.33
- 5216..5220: 68.64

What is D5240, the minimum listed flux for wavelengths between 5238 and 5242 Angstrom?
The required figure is 72.02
